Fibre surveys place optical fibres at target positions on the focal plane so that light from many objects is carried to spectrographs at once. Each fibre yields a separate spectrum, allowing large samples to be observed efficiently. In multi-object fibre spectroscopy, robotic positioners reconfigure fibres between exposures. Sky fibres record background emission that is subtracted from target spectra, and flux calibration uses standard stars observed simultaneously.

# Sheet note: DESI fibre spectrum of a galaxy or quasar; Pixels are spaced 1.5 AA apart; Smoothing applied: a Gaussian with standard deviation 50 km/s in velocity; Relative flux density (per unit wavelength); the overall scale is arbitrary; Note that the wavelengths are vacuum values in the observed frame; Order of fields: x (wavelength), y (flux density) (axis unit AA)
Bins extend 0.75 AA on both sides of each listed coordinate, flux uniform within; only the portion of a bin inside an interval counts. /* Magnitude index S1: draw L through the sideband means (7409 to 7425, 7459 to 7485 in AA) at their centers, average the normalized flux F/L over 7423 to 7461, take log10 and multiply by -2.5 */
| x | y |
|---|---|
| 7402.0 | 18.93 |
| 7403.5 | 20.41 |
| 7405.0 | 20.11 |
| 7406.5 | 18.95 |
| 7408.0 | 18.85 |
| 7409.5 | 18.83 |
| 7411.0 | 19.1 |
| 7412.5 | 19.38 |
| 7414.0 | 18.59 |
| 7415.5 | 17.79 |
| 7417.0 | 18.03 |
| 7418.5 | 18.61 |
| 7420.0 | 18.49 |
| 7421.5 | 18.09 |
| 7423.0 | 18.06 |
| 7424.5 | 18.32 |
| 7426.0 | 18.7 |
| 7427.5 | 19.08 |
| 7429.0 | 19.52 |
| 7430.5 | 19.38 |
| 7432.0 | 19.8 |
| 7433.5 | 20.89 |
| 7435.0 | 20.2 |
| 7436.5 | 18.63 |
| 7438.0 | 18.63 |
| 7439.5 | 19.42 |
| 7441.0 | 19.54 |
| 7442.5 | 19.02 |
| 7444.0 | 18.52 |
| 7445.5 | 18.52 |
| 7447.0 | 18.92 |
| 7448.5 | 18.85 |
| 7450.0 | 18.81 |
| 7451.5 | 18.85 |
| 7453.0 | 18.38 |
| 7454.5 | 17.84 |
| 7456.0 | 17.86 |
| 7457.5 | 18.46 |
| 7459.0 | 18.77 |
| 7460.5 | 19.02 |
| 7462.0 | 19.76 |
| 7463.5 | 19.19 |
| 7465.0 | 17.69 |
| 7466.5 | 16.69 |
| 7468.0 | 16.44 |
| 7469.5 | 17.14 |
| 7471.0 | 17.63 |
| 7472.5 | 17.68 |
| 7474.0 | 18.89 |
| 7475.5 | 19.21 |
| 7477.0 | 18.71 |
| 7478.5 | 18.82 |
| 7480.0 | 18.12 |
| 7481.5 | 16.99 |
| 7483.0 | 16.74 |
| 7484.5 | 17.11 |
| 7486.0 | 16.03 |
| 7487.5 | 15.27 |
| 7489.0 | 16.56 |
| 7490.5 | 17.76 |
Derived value -0.04 mag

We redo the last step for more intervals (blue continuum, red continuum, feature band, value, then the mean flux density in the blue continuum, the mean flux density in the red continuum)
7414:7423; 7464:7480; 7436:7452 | -0.05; 18.2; 17.9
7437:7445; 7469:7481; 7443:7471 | 0.02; 19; 18.3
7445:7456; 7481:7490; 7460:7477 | -0.04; 18.5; 16.5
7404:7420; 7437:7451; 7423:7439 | -0.02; 18.8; 18.9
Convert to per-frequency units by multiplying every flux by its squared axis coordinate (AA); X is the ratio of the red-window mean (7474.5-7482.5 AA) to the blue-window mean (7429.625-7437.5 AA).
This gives 0.94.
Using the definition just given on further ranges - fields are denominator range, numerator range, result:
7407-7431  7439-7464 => 1.02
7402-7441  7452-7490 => 0.95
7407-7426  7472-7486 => 0.98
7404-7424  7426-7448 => 1.04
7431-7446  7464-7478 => 0.93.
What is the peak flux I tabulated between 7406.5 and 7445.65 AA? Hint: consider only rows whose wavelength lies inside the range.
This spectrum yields 20.89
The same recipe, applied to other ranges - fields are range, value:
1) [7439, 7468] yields 19.76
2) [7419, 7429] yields 19.52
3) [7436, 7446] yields 19.54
